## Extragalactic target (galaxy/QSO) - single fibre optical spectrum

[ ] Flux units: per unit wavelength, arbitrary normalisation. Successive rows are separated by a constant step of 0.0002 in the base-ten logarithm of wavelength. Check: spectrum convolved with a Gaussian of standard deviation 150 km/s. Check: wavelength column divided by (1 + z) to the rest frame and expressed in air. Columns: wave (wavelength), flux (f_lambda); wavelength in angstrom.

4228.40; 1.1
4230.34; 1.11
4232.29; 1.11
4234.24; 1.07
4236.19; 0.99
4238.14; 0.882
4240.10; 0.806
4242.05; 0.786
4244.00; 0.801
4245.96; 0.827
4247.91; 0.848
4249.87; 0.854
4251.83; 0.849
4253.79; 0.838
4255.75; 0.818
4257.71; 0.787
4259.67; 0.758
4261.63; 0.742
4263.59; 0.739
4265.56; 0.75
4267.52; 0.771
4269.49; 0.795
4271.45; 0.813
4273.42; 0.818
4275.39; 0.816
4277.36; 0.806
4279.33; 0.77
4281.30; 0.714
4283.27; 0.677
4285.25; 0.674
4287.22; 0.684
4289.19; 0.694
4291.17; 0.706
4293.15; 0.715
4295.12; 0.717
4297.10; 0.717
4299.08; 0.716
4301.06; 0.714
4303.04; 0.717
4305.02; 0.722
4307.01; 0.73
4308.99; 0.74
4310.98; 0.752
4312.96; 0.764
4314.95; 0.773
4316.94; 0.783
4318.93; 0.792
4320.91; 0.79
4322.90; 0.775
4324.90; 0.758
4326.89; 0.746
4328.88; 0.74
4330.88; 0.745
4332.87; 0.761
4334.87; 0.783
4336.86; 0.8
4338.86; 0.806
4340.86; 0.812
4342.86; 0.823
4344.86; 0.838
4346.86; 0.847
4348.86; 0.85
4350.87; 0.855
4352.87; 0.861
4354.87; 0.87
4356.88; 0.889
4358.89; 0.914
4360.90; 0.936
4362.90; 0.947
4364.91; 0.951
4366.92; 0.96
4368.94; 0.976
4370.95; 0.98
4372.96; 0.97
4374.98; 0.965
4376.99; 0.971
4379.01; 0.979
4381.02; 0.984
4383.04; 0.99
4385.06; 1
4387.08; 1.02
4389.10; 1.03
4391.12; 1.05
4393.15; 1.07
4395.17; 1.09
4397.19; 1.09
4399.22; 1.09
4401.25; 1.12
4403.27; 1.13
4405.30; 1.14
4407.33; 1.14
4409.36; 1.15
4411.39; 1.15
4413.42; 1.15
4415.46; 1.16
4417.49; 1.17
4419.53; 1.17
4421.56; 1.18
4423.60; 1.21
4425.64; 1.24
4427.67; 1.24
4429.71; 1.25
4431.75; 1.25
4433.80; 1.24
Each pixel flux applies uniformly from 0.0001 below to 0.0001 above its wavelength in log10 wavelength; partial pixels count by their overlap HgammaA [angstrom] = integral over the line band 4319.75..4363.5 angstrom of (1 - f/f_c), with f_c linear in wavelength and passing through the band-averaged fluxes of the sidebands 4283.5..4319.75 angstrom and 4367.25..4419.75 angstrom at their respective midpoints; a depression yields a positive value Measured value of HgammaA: 2.5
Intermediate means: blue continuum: 0.727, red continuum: 1.06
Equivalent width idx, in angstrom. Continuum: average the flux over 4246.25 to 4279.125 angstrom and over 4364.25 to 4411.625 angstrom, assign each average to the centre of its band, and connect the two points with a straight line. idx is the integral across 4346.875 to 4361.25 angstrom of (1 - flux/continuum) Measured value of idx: 1.45 angstrom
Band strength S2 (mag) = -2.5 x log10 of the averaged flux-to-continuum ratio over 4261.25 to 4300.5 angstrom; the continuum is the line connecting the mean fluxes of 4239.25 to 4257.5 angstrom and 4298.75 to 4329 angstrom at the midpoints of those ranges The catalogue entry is 0.067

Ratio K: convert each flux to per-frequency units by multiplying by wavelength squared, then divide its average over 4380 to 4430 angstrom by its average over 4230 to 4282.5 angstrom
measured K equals 1.44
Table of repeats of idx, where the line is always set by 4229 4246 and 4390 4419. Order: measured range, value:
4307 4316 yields 2.35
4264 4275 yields 2.11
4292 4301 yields 2.59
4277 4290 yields 3.64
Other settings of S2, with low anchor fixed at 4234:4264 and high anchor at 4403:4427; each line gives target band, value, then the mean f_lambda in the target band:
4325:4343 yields 0.280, 0.777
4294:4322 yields 0.267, 0.745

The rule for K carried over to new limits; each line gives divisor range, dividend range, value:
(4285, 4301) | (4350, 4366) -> 1.32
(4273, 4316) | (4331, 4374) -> 1.23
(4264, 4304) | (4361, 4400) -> 1.42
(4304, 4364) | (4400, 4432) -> 1.51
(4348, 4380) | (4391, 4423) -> 1.24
